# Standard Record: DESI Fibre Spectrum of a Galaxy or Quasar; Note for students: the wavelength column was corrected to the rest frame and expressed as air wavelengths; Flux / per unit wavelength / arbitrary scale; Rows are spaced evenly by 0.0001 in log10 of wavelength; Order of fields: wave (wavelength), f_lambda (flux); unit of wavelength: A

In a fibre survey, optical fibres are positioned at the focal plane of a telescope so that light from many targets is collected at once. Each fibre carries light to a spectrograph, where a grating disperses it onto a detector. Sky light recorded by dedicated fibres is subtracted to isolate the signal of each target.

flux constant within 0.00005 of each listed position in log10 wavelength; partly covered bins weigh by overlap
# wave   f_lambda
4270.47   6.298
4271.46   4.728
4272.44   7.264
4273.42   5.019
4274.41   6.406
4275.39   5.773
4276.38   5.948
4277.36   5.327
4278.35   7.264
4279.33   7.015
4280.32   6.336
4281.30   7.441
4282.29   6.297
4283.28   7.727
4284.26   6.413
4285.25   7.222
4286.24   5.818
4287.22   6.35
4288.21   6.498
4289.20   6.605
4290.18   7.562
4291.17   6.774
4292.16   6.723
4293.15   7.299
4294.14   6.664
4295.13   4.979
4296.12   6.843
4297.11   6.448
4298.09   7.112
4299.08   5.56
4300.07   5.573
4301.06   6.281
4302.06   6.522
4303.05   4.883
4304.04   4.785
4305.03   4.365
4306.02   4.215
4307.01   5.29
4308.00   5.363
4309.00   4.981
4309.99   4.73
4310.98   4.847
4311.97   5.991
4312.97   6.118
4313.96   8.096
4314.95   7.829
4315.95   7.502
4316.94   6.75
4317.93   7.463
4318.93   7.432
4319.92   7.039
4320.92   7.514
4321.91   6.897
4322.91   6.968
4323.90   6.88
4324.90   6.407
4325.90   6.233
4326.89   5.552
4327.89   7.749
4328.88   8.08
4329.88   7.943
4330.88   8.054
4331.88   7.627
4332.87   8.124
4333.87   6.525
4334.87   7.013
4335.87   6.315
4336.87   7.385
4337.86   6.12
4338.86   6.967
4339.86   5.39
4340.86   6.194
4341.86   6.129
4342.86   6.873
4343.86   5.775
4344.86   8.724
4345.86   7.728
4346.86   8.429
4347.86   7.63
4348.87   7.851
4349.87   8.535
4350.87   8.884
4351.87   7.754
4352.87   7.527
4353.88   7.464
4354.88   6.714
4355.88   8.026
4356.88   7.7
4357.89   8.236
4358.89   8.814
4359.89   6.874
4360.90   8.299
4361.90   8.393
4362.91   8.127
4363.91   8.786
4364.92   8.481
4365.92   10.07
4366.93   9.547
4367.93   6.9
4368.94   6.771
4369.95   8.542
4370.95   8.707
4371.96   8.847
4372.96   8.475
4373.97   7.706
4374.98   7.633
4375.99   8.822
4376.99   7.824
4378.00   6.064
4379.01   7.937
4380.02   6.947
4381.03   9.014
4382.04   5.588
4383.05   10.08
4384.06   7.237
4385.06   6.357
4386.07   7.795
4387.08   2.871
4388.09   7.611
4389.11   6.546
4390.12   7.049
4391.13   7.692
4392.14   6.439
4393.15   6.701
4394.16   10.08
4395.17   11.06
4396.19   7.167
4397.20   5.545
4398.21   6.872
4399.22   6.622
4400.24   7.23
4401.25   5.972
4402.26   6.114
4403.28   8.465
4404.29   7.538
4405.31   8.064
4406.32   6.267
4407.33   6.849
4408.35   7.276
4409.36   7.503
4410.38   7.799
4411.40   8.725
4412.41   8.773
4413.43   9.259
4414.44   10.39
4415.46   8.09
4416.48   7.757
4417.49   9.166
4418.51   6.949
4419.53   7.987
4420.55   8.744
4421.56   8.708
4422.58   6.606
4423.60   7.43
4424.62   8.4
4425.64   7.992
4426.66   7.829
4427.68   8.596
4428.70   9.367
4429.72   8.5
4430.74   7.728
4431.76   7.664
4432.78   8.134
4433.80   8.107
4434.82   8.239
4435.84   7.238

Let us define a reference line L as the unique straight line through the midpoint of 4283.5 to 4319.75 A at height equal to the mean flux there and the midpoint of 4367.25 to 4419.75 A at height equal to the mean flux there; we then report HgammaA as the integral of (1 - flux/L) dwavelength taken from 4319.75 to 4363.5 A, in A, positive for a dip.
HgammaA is -3.3 A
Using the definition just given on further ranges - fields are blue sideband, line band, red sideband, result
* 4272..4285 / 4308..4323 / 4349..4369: 1.3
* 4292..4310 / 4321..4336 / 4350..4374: -0.7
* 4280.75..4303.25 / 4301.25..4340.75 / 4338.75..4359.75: 2.9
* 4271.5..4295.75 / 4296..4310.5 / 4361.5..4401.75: 2.6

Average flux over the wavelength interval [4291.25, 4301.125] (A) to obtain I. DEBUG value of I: 6.37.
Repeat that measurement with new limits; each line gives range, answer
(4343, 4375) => 8.05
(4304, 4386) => 7.28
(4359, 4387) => 7.93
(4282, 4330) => 6.42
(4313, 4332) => 7.23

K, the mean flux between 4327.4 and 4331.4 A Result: 7.95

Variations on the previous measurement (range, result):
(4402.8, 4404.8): 8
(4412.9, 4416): 9.22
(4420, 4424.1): 7.88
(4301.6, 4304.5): 5.39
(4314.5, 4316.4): 7.64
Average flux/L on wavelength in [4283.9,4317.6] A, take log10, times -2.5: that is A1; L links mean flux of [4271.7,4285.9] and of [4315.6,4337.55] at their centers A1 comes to 0.11 mag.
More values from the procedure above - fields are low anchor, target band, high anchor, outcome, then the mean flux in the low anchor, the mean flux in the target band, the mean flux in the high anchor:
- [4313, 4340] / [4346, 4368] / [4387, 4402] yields -0.15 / 7.11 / 8.16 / 7.13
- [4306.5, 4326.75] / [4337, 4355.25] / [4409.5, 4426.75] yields -0.04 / 6.5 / 7.27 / 8.26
